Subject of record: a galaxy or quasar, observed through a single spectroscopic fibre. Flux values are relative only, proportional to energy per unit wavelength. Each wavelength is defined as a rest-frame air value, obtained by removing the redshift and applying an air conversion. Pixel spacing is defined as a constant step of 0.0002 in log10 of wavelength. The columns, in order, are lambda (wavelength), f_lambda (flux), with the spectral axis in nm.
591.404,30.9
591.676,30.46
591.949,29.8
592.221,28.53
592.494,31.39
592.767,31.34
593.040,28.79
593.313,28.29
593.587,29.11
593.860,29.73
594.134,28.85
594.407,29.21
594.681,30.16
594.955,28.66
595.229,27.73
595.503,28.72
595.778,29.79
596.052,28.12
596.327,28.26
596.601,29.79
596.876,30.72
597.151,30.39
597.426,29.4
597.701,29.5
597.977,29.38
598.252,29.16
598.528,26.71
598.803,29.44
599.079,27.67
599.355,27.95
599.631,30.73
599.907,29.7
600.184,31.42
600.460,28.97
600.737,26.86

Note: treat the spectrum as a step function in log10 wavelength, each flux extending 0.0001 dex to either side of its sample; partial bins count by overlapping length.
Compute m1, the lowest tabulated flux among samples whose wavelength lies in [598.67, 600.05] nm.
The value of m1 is 27.67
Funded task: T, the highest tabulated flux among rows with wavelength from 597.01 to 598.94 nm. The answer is 30.39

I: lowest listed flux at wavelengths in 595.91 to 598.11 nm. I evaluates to 28.12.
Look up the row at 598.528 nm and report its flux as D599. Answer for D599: 26.71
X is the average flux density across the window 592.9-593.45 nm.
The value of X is 28.5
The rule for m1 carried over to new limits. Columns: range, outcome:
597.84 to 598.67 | 26.71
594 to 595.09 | 28.66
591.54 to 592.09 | 29.8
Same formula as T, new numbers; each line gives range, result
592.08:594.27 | 31.39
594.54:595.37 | 30.16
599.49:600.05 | 30.73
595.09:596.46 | 29.79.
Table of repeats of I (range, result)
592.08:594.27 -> 28.29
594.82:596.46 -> 27.73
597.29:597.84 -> 29.4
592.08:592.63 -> 28.53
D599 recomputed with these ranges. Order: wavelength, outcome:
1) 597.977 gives 29.38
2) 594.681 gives 30.16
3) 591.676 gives 30.46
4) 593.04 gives 28.79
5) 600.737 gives 26.86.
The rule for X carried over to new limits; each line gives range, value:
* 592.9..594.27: 28.9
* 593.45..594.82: 29.4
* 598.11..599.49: 28.2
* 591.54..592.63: 30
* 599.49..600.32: 30.6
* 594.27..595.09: 29.4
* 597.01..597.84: 29.7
